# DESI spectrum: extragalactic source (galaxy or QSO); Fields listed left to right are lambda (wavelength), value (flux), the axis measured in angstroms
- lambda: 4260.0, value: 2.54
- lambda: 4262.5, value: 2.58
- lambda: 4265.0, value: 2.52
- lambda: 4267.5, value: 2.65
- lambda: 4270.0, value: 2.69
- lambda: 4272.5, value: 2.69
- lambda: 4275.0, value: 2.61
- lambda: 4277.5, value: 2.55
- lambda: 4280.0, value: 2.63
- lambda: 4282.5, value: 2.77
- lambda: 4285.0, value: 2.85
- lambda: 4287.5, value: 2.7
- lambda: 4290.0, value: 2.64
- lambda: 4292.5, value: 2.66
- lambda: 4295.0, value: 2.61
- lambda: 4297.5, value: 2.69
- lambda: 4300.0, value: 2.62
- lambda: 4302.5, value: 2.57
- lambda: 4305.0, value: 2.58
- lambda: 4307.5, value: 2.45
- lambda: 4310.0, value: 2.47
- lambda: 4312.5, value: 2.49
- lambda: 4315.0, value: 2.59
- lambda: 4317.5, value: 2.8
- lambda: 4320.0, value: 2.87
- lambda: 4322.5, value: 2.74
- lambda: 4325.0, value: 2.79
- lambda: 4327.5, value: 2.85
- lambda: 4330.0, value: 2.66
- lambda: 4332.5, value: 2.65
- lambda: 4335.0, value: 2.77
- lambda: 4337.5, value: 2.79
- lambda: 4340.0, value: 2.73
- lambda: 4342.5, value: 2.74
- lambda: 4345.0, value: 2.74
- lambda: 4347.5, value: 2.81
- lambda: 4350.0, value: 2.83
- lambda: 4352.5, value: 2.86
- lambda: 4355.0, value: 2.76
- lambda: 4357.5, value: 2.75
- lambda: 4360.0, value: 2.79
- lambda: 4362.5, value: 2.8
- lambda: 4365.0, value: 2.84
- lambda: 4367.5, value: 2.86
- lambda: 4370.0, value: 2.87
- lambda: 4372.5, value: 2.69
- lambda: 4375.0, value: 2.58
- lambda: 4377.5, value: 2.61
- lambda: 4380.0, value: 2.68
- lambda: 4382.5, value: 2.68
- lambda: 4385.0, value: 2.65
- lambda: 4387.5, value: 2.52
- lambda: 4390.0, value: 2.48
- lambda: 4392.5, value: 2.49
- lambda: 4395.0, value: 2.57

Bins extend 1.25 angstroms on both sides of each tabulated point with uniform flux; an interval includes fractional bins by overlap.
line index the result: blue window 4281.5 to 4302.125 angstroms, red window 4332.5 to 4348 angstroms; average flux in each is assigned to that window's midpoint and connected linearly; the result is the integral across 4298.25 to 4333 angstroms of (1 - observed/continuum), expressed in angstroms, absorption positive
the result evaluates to 0.8 angstroms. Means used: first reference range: 2.69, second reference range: 2.75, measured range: 2.65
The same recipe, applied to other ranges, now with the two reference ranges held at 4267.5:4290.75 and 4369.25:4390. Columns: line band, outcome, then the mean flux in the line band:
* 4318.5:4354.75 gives -1.6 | 2.77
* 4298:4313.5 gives 0.8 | 2.54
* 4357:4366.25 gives -0.5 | 2.8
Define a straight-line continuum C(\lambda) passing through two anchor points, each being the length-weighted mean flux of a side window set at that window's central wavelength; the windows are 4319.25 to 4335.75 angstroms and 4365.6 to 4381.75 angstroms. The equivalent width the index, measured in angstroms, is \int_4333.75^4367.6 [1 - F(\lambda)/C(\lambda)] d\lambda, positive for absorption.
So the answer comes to -0.6 angstroms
